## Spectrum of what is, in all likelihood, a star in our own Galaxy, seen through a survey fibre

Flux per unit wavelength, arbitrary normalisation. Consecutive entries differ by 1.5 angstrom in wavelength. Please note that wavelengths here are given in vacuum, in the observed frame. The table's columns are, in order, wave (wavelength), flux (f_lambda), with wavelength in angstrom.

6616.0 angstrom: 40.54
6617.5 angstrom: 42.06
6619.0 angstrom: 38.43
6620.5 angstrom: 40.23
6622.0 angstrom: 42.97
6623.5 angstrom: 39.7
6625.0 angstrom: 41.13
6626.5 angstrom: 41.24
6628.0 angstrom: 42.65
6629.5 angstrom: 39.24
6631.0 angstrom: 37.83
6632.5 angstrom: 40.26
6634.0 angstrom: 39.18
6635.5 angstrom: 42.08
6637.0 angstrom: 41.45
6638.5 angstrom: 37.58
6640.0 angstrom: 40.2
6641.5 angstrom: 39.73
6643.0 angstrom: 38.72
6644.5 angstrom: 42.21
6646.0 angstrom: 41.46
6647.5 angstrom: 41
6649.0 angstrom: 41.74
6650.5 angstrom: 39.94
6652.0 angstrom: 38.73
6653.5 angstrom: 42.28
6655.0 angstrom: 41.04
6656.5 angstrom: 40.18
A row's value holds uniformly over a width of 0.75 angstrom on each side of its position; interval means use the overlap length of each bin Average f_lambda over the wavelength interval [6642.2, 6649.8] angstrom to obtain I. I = 41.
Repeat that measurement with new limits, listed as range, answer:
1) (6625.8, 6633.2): 40.2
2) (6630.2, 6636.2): 39.8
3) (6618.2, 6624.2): 40.4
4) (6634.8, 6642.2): 40.2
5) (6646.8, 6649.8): 41.4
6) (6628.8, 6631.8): 38.6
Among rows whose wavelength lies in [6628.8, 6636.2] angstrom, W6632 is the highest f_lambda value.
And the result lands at 42.08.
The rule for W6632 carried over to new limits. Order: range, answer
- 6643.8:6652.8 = 42.21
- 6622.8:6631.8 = 42.65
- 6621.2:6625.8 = 42.97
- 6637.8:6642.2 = 40.2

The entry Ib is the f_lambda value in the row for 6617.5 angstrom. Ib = 42.06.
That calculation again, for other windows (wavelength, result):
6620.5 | 40.23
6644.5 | 42.21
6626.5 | 41.24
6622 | 42.97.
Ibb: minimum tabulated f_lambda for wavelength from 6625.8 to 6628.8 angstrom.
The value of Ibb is 41.24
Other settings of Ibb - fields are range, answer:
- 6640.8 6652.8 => 38.72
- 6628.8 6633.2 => 37.83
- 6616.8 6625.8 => 38.43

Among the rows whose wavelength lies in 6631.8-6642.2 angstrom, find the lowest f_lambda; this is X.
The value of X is 37.58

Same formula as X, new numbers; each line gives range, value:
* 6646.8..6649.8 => 41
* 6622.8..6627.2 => 39.7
